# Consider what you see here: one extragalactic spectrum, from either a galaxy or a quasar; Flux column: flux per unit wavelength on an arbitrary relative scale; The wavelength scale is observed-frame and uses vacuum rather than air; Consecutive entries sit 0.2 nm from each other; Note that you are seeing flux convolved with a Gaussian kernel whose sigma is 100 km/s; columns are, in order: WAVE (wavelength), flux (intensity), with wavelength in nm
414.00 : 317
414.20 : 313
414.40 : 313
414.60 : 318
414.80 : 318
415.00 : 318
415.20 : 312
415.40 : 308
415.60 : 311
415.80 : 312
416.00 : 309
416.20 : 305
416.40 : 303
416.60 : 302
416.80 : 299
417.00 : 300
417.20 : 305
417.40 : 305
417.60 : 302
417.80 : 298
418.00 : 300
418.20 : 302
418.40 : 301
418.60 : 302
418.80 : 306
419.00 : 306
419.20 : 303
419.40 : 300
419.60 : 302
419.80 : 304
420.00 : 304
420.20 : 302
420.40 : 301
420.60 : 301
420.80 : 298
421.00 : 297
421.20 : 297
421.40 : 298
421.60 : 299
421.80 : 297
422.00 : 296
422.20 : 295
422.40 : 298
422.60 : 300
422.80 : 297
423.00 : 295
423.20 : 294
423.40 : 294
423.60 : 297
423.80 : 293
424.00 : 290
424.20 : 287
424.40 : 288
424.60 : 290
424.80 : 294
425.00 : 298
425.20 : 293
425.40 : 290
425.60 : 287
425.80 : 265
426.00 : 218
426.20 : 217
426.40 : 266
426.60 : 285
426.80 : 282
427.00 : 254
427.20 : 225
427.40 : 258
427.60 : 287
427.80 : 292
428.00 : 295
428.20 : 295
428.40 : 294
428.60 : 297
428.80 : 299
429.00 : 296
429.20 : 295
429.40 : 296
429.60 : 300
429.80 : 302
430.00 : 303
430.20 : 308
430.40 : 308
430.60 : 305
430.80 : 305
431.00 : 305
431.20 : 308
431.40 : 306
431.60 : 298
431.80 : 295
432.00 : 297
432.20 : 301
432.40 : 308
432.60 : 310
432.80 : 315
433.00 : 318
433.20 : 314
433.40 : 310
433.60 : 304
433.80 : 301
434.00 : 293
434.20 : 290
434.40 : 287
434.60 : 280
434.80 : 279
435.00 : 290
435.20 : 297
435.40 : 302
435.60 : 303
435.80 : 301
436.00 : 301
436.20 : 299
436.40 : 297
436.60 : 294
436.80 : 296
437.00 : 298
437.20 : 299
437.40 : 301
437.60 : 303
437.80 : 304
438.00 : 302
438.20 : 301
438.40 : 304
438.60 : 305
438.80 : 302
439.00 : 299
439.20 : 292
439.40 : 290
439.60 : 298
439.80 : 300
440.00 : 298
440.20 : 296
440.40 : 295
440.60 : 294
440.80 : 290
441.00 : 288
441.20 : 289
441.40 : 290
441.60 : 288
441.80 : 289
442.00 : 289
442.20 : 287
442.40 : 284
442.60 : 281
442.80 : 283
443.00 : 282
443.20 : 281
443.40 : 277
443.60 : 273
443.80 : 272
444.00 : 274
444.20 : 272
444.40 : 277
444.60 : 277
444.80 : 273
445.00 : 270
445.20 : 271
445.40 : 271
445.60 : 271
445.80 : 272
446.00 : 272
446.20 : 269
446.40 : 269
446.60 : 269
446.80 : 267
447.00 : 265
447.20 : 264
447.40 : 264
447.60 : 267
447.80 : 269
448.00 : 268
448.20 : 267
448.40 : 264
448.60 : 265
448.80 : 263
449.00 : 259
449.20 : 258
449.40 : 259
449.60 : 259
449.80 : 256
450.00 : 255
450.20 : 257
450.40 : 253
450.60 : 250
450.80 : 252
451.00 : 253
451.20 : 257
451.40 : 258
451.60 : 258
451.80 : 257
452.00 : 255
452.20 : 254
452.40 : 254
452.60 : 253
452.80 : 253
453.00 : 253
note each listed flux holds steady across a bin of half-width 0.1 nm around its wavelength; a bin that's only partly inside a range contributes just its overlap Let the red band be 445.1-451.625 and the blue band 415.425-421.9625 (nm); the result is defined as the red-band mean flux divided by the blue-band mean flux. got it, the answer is 0.9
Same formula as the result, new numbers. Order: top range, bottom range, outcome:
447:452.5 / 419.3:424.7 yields 0.87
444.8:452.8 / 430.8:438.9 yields 0.87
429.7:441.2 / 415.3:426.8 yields 1.02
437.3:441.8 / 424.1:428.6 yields 1.07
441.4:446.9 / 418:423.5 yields 0.92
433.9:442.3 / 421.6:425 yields 1.00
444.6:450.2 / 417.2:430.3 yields 0.91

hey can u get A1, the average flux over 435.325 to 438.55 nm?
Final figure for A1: 300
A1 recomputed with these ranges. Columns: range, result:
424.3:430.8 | 284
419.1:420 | 302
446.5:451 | 261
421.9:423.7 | 296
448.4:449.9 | 260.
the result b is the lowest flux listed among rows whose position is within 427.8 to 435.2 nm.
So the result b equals 279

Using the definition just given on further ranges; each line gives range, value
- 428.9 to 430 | 295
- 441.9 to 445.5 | 270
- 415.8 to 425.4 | 287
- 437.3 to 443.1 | 281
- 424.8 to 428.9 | 217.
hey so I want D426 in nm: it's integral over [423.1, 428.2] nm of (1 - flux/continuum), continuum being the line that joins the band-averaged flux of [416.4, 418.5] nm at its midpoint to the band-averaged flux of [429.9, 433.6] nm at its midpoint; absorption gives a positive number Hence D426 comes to 0.44 nm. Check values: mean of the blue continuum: 301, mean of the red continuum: 306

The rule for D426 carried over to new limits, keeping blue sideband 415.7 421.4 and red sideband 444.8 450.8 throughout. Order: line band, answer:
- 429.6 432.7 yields -0.19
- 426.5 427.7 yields 0.11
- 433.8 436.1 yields -0.10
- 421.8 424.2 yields 0.01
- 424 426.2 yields 0.11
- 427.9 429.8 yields -0.05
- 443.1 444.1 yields -0.02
